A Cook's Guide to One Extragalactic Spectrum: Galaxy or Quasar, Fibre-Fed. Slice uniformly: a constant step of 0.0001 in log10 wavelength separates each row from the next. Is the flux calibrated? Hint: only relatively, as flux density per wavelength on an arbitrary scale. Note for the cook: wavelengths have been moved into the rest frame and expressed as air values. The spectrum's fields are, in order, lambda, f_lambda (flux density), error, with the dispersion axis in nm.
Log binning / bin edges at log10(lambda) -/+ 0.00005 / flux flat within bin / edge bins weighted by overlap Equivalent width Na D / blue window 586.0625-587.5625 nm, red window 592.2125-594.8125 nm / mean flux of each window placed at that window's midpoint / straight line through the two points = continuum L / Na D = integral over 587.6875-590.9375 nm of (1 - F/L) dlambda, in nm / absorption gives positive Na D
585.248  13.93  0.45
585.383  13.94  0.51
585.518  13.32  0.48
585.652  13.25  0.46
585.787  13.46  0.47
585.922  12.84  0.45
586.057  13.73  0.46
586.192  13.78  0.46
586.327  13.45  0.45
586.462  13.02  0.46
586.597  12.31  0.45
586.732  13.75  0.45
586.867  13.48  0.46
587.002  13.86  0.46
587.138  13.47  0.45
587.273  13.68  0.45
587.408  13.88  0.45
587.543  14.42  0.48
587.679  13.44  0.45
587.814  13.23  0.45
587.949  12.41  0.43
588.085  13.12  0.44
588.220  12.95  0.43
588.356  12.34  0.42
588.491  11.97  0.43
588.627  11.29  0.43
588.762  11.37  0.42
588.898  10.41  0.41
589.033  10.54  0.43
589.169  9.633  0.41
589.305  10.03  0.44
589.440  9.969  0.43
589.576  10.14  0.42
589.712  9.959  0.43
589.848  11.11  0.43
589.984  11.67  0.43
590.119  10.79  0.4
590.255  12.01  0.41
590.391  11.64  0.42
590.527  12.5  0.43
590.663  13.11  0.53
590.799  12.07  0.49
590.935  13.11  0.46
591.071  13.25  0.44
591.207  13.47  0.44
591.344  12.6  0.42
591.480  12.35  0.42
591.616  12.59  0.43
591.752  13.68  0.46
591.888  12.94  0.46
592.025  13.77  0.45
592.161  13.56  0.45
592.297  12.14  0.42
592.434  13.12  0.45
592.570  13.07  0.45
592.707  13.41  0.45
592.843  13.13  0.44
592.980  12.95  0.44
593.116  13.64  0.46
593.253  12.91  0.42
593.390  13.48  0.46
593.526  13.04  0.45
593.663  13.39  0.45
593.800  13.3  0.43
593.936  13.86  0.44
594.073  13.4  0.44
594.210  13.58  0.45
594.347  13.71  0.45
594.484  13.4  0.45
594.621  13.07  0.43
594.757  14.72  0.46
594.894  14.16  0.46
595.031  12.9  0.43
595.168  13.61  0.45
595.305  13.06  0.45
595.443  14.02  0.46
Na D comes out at 0.46 nm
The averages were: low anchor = 13.5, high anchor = 13.3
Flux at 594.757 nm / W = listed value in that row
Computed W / 14.72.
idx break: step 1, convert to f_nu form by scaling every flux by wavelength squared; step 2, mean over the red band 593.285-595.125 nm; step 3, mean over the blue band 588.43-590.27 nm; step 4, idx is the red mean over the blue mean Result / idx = 1.3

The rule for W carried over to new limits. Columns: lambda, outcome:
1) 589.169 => 9.633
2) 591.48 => 12.35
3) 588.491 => 11.97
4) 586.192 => 13.78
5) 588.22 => 12.95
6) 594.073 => 13.4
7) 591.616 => 12.59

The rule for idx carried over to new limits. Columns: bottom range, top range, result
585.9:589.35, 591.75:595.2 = 1.08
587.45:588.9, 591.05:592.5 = 1.05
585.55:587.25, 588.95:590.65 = 0.82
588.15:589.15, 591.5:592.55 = 1.15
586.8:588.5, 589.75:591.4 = 0.93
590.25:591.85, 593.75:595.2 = 1.08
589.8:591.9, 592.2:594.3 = 1.07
